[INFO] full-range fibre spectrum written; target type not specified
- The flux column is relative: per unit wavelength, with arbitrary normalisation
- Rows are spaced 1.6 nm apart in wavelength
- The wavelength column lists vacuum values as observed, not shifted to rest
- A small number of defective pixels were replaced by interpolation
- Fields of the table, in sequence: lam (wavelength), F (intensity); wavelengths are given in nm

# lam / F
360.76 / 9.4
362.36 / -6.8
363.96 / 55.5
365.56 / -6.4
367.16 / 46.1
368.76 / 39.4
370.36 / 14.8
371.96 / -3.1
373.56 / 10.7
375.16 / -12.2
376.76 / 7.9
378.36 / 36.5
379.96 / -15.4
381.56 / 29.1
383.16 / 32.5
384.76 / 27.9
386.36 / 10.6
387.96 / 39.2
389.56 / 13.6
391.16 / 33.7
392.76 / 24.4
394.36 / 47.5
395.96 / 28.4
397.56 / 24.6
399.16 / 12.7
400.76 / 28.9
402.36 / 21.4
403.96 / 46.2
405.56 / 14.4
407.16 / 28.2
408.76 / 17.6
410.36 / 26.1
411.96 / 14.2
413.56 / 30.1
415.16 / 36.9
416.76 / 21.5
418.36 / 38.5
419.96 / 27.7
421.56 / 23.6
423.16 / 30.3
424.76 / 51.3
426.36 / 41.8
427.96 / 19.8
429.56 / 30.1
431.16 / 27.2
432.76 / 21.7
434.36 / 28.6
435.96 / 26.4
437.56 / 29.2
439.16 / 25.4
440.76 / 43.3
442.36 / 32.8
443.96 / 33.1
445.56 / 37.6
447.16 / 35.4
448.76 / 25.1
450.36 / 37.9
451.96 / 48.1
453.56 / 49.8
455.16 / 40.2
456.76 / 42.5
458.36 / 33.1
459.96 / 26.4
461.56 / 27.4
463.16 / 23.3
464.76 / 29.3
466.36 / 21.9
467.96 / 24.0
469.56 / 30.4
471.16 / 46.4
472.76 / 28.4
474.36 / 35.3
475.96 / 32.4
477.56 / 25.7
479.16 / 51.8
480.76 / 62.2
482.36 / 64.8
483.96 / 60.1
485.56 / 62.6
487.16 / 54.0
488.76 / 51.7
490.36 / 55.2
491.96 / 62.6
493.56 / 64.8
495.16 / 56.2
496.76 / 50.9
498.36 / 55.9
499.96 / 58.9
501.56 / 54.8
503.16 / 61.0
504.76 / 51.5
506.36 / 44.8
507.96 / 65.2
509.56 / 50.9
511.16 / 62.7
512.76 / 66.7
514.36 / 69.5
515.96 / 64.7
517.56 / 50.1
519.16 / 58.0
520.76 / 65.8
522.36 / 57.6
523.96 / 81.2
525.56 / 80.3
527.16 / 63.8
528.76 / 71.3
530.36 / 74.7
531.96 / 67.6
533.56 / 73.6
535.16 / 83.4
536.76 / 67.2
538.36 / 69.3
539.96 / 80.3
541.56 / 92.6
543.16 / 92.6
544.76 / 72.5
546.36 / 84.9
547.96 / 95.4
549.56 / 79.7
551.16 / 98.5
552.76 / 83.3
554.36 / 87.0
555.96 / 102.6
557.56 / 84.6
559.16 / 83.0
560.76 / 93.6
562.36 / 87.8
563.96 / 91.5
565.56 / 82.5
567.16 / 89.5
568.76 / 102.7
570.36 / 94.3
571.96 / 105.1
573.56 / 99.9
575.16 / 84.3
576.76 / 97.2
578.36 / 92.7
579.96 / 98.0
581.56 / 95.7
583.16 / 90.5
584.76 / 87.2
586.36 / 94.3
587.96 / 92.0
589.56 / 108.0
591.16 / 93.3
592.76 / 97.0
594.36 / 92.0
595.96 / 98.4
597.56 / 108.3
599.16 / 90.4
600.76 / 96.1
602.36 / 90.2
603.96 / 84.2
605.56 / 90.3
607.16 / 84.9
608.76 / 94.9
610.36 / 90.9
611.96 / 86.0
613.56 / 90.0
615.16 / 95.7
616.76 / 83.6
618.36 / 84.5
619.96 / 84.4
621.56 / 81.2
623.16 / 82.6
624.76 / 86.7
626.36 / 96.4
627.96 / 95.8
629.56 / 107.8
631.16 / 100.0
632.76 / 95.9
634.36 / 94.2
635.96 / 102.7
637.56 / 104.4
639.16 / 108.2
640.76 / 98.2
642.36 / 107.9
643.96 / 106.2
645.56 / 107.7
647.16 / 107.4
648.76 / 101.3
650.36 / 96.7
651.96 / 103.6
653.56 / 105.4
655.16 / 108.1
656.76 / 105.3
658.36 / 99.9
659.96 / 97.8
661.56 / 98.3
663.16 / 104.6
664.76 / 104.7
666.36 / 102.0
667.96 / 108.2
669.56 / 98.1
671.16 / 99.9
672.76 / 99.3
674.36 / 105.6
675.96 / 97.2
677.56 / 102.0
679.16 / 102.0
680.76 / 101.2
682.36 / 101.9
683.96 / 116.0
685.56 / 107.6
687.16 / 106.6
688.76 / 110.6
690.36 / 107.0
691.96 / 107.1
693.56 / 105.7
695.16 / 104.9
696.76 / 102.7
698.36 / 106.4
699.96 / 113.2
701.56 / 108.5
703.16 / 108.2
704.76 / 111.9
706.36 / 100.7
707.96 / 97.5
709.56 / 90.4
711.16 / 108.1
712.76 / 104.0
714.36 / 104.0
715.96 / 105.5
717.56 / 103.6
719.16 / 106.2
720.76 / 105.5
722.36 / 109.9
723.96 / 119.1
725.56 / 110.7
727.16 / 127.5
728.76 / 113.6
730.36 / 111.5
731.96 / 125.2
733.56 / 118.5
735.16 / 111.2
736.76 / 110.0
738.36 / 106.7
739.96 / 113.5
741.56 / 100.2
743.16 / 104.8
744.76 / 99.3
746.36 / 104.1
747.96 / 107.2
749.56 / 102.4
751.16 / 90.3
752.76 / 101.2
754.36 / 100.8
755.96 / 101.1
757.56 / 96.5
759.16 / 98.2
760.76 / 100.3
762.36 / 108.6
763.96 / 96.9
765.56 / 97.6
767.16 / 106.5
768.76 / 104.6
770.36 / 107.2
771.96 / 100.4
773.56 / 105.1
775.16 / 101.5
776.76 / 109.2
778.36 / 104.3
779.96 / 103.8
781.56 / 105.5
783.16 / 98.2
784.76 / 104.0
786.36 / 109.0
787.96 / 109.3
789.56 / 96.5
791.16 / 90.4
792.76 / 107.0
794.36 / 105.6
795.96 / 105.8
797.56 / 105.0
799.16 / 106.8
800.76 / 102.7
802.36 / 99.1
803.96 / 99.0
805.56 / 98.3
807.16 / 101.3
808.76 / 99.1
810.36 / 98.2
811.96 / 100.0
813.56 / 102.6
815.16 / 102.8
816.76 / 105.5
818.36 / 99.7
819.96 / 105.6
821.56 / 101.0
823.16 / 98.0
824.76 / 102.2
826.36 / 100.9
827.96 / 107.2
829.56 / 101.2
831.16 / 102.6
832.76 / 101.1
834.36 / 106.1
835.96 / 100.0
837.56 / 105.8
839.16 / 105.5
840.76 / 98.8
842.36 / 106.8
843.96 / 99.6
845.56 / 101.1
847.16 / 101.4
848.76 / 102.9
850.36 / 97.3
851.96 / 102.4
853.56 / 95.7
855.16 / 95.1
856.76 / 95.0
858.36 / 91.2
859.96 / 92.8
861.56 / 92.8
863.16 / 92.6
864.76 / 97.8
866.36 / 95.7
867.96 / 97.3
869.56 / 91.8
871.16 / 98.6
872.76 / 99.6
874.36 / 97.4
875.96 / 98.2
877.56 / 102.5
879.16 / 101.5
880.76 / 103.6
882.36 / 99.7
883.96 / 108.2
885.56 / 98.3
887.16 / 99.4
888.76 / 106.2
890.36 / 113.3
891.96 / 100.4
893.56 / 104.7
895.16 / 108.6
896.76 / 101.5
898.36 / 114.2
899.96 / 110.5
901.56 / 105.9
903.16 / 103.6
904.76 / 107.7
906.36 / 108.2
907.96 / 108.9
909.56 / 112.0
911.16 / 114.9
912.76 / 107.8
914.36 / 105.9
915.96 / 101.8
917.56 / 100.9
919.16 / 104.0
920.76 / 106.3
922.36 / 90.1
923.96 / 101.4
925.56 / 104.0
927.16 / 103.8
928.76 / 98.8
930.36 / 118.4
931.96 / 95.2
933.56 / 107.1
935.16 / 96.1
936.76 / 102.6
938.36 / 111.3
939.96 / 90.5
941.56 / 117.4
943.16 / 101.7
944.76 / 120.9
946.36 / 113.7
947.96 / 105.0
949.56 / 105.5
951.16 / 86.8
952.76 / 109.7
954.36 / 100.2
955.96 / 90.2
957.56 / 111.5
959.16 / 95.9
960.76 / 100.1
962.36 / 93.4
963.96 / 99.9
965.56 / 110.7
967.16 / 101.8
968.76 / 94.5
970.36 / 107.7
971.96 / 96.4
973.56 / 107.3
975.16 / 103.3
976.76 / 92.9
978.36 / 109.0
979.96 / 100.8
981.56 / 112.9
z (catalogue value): 0.20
